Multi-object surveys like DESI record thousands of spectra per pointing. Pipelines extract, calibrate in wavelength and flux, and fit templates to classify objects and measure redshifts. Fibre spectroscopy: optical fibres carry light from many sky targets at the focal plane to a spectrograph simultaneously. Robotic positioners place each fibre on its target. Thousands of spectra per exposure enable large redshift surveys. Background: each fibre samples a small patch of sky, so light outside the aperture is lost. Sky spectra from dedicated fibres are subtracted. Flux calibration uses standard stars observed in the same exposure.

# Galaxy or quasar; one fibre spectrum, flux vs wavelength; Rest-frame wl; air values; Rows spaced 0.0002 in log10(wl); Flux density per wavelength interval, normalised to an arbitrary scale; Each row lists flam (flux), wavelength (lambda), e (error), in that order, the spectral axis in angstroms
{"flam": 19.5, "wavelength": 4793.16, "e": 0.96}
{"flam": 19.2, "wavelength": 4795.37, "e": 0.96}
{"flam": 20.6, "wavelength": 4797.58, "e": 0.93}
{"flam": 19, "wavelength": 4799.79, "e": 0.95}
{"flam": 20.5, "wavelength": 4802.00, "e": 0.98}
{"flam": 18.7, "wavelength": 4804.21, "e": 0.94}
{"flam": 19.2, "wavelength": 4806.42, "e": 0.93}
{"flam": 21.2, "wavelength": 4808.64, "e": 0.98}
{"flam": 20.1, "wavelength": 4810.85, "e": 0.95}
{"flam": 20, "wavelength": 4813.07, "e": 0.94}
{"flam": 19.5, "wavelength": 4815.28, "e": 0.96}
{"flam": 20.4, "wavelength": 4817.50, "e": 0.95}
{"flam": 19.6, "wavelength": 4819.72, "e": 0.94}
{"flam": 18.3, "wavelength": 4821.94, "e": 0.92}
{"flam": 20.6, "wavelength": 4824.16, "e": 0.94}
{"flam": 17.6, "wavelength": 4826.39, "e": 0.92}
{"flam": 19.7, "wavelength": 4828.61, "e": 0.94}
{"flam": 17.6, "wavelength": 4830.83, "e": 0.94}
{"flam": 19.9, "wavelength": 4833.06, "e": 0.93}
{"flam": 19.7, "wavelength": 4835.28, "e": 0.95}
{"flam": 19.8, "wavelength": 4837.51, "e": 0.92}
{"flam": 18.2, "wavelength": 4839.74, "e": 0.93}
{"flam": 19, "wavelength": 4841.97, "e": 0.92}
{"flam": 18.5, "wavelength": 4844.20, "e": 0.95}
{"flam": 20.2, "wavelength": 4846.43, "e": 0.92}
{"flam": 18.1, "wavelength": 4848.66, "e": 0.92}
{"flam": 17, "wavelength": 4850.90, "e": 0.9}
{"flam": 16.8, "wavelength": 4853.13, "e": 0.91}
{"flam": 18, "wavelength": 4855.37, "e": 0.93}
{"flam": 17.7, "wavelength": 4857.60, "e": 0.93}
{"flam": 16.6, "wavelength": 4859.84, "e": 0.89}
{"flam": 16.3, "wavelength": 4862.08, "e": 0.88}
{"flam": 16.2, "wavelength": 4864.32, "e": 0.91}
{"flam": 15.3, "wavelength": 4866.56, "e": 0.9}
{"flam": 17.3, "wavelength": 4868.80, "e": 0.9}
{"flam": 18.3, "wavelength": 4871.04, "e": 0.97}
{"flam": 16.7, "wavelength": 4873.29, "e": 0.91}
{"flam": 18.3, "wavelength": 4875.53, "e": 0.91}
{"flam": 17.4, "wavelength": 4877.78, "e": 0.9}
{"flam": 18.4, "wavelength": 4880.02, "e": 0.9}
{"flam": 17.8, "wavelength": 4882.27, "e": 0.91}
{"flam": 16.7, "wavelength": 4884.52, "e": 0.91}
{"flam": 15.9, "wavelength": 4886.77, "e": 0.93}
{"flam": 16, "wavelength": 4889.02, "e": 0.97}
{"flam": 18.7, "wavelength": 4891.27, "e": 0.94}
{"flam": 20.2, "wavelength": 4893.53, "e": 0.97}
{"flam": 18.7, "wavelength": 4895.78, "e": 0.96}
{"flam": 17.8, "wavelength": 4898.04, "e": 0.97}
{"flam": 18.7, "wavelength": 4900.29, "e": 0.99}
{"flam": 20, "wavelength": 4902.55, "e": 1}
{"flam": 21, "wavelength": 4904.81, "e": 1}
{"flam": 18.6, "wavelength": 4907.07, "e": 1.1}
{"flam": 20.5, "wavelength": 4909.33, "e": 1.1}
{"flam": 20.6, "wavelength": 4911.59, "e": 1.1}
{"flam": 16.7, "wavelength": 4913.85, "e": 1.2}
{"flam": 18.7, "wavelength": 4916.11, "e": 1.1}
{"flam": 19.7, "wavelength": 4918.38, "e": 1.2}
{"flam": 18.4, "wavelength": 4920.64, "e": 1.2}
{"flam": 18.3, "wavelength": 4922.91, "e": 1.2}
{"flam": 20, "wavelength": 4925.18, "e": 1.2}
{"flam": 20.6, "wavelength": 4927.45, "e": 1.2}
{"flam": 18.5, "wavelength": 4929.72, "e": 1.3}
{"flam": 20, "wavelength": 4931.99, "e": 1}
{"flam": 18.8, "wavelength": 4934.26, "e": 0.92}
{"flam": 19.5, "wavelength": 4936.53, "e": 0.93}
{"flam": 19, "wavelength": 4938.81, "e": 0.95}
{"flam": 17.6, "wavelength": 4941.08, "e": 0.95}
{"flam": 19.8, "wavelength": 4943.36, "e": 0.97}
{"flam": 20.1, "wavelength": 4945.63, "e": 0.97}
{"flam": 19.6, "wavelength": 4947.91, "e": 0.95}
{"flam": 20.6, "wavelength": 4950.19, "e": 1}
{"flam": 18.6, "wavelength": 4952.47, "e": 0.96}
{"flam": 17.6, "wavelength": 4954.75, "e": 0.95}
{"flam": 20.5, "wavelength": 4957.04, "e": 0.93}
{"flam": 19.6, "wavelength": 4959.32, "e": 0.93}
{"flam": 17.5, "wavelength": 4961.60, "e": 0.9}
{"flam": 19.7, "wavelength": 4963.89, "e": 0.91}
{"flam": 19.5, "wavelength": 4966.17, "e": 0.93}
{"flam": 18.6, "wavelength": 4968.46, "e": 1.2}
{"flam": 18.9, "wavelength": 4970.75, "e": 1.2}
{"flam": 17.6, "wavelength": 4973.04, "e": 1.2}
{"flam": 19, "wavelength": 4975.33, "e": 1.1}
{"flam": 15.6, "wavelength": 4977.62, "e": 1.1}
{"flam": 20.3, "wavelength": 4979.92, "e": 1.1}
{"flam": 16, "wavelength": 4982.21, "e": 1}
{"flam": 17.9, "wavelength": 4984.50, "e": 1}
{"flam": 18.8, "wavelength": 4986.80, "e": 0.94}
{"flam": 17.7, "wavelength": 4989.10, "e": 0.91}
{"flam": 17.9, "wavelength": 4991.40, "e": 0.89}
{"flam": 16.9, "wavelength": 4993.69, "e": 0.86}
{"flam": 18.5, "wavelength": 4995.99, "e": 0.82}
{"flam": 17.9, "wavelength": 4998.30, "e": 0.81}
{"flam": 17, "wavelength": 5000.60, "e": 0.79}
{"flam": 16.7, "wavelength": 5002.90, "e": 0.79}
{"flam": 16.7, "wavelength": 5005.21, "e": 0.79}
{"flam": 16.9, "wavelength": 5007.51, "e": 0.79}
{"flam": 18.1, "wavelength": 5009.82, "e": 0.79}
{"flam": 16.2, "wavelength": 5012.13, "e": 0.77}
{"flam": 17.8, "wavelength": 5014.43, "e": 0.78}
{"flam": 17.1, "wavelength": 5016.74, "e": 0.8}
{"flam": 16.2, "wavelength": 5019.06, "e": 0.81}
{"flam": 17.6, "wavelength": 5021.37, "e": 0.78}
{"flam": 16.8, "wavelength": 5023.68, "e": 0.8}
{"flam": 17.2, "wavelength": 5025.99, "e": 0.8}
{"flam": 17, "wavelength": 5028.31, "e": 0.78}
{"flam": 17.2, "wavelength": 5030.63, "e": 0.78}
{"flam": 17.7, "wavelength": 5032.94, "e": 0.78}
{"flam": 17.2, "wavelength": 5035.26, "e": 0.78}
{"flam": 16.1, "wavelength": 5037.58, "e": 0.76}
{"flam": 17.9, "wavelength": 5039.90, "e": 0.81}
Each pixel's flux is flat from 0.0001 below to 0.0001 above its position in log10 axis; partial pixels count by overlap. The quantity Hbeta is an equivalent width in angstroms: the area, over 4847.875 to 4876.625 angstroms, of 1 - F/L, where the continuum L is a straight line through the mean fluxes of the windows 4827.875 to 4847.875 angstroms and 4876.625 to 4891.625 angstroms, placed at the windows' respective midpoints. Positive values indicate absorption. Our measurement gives 1.6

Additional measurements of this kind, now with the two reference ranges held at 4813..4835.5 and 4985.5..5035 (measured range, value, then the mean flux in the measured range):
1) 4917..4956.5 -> -2.4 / 19.2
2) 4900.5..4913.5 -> -1.0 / 19.8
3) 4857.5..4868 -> 1.4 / 16.3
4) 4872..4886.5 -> 1.0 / 17.5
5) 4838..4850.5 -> 0.2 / 18.7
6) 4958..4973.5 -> -0.9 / 18.8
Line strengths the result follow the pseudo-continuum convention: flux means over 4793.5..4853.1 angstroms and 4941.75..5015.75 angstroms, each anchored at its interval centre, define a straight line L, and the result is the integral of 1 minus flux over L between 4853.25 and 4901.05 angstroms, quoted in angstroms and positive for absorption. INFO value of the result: 3.68 angstroms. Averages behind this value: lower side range 19.3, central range 17.5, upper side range 18.2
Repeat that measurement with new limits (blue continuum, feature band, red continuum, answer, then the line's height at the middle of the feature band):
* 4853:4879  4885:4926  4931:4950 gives -1.0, 18.3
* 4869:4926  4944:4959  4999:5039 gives -1.4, 17.8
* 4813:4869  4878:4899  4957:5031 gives 0.5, 18.2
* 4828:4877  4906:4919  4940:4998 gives -0.6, 18.3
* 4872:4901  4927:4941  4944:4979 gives -0.5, 18.5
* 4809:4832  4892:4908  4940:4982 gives -0.2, 19.1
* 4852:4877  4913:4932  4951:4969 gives -0.8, 18.2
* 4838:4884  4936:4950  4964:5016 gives -1.3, 17.7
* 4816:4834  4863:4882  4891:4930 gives 1.9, 19.2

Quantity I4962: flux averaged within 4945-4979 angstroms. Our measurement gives 18.9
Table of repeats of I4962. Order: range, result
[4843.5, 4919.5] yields 18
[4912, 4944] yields 19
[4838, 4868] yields 17.6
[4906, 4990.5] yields 18.9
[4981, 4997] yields 17.7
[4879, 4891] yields 17.1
